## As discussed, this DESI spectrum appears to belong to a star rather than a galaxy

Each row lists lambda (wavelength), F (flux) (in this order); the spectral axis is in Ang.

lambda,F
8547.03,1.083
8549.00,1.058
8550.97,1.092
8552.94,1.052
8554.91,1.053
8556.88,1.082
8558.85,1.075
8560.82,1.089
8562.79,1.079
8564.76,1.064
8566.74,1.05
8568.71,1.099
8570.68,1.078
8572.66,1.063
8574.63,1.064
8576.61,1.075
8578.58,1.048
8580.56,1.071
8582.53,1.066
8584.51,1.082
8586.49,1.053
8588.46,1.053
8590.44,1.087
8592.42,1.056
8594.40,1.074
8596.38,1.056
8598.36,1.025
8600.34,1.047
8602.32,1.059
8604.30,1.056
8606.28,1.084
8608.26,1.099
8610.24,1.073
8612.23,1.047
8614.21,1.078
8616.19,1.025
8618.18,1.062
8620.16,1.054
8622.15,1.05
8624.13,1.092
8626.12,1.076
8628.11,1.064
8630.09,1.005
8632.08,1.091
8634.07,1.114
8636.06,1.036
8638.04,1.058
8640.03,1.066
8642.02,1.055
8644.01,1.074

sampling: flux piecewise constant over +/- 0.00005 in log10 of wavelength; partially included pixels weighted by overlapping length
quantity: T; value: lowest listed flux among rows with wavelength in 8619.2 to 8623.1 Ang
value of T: 1.05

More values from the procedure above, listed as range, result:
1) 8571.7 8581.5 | 1.048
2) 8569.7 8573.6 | 1.063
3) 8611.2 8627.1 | 1.025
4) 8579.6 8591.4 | 1.053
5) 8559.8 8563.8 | 1.079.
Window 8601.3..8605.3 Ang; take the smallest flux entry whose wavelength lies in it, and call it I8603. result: 1.056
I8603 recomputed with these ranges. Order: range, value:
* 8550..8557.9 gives 1.052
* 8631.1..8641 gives 1.036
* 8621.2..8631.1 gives 1.005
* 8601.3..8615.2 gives 1.047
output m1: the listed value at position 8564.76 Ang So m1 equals 1.064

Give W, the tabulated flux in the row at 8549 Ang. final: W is 1.058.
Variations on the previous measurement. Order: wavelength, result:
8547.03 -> 1.083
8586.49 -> 1.053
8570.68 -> 1.078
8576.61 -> 1.075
